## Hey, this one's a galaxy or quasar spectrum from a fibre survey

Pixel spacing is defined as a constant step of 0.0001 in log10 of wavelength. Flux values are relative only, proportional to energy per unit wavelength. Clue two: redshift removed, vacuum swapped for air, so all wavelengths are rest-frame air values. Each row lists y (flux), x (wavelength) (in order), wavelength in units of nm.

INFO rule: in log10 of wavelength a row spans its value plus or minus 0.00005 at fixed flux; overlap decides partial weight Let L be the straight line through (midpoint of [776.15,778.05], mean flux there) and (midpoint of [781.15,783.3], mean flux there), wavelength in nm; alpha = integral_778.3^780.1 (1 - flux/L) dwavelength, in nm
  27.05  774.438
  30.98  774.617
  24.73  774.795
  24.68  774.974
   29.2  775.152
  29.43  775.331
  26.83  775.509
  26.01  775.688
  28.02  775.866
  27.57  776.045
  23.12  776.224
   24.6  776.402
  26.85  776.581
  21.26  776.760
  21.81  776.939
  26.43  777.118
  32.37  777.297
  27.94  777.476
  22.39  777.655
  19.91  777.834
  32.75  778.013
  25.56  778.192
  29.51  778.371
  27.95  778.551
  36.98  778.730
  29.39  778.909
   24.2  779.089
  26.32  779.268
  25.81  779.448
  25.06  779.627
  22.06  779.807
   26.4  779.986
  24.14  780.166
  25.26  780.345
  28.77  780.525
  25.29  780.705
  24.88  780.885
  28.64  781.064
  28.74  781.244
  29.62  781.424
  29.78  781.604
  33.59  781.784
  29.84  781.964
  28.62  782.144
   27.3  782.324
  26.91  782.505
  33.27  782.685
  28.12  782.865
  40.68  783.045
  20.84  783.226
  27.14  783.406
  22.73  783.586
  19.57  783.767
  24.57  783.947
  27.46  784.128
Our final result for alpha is -0.02 nm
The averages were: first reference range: 25.2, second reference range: 29.8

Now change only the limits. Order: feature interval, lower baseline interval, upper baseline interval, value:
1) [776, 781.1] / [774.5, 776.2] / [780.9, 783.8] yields 0.29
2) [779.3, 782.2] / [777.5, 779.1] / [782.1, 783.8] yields 0.05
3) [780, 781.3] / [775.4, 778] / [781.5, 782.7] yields 0.10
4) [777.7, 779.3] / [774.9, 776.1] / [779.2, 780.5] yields -0.13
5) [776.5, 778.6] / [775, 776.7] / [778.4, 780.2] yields 0.05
